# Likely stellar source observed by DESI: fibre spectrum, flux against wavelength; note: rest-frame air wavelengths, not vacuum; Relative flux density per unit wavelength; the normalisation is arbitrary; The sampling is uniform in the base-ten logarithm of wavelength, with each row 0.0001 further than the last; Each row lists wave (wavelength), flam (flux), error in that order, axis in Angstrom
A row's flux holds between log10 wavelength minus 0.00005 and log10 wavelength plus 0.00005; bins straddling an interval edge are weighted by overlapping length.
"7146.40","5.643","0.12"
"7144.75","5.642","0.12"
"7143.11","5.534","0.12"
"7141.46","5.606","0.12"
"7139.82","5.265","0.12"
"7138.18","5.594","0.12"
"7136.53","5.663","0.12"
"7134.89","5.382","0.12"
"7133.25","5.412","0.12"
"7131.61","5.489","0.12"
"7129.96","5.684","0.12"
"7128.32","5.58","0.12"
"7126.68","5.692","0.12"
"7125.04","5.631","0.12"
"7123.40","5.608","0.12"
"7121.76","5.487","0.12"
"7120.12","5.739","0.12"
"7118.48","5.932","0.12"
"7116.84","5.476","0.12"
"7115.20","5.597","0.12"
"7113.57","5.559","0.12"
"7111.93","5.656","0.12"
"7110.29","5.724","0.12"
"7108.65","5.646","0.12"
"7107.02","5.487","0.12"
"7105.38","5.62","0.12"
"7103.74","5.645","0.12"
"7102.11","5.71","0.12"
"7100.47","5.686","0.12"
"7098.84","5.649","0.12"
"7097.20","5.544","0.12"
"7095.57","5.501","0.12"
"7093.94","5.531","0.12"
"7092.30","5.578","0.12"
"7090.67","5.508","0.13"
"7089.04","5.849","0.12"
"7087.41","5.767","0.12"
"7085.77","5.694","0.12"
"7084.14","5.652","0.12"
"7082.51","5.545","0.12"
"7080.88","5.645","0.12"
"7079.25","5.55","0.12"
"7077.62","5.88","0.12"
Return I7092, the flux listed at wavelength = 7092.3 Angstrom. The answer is 5.578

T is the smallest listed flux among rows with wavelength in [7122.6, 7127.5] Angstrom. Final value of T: 5.608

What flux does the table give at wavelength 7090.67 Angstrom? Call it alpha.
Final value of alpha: 5.508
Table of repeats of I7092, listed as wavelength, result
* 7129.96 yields 5.684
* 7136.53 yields 5.663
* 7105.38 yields 5.62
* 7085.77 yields 5.694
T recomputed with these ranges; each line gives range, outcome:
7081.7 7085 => 5.545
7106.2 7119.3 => 5.476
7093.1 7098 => 5.501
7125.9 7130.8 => 5.58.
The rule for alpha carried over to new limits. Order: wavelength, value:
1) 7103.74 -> 5.645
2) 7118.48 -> 5.932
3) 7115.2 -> 5.597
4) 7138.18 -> 5.594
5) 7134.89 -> 5.382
